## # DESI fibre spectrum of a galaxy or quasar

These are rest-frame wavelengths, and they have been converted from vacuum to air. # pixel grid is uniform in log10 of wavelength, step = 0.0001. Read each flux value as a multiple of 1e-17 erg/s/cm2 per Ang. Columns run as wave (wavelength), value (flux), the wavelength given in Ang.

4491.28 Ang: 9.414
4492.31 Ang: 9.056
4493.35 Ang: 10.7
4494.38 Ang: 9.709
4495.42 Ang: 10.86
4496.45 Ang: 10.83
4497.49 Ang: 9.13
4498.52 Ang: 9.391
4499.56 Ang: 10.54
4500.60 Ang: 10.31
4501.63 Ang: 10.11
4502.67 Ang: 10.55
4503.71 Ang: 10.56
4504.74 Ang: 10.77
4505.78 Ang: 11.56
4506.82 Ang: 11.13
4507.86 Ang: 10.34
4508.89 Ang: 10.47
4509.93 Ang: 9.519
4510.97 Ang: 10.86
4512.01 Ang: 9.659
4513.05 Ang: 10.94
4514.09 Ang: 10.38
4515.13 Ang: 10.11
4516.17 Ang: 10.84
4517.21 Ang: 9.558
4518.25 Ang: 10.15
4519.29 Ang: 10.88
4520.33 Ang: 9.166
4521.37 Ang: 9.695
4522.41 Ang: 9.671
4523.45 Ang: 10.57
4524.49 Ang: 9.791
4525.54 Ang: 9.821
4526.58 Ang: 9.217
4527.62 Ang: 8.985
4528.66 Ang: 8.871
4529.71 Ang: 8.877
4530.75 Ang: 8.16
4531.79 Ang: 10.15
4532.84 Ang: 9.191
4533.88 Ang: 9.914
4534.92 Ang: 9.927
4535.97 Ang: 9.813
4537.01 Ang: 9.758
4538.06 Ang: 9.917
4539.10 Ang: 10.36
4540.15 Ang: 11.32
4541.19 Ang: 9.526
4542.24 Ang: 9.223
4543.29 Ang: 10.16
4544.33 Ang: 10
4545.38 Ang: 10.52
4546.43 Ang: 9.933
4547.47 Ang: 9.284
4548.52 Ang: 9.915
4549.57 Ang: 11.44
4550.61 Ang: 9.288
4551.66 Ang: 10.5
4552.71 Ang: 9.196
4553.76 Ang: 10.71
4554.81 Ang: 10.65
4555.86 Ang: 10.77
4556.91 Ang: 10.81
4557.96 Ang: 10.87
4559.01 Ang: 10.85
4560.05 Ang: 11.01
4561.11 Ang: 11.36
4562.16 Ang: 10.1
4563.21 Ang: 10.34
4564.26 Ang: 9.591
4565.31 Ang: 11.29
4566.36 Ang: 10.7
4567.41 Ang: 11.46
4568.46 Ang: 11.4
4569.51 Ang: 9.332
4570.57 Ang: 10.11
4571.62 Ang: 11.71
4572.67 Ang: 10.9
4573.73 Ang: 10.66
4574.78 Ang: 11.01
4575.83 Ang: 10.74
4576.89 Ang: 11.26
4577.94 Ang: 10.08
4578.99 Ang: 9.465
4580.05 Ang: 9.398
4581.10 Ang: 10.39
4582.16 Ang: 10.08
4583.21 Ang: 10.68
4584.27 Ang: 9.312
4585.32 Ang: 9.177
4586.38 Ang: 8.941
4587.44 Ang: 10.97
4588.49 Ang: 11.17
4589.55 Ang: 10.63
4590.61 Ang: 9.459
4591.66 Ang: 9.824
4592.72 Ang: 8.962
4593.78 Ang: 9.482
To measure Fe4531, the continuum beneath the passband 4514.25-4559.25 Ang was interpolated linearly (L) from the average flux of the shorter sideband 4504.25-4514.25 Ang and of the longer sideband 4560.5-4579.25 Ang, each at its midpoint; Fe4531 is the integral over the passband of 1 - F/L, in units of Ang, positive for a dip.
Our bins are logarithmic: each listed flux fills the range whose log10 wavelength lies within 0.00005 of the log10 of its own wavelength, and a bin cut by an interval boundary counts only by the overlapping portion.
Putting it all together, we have 2.7 Ang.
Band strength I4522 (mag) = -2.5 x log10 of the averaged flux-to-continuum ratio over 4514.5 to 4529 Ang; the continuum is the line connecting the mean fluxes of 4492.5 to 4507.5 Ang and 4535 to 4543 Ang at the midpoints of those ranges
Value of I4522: 0.04 mag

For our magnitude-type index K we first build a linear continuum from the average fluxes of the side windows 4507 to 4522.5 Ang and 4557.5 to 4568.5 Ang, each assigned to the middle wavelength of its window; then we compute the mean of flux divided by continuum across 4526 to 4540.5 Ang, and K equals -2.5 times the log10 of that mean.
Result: 0.091 mag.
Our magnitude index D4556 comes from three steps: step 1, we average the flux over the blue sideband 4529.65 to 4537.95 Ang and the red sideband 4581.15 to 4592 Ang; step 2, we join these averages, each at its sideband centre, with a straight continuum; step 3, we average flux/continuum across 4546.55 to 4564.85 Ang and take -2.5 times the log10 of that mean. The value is -0.07 mag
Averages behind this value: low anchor 9.53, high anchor 10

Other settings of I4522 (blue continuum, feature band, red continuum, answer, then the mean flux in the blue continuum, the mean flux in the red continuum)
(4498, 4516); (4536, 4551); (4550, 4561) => 0.05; 10.4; 10.5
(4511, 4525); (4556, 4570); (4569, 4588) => -0.05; 10.1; 10.2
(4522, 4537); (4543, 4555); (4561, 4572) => 0.00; 9.51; 10.6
